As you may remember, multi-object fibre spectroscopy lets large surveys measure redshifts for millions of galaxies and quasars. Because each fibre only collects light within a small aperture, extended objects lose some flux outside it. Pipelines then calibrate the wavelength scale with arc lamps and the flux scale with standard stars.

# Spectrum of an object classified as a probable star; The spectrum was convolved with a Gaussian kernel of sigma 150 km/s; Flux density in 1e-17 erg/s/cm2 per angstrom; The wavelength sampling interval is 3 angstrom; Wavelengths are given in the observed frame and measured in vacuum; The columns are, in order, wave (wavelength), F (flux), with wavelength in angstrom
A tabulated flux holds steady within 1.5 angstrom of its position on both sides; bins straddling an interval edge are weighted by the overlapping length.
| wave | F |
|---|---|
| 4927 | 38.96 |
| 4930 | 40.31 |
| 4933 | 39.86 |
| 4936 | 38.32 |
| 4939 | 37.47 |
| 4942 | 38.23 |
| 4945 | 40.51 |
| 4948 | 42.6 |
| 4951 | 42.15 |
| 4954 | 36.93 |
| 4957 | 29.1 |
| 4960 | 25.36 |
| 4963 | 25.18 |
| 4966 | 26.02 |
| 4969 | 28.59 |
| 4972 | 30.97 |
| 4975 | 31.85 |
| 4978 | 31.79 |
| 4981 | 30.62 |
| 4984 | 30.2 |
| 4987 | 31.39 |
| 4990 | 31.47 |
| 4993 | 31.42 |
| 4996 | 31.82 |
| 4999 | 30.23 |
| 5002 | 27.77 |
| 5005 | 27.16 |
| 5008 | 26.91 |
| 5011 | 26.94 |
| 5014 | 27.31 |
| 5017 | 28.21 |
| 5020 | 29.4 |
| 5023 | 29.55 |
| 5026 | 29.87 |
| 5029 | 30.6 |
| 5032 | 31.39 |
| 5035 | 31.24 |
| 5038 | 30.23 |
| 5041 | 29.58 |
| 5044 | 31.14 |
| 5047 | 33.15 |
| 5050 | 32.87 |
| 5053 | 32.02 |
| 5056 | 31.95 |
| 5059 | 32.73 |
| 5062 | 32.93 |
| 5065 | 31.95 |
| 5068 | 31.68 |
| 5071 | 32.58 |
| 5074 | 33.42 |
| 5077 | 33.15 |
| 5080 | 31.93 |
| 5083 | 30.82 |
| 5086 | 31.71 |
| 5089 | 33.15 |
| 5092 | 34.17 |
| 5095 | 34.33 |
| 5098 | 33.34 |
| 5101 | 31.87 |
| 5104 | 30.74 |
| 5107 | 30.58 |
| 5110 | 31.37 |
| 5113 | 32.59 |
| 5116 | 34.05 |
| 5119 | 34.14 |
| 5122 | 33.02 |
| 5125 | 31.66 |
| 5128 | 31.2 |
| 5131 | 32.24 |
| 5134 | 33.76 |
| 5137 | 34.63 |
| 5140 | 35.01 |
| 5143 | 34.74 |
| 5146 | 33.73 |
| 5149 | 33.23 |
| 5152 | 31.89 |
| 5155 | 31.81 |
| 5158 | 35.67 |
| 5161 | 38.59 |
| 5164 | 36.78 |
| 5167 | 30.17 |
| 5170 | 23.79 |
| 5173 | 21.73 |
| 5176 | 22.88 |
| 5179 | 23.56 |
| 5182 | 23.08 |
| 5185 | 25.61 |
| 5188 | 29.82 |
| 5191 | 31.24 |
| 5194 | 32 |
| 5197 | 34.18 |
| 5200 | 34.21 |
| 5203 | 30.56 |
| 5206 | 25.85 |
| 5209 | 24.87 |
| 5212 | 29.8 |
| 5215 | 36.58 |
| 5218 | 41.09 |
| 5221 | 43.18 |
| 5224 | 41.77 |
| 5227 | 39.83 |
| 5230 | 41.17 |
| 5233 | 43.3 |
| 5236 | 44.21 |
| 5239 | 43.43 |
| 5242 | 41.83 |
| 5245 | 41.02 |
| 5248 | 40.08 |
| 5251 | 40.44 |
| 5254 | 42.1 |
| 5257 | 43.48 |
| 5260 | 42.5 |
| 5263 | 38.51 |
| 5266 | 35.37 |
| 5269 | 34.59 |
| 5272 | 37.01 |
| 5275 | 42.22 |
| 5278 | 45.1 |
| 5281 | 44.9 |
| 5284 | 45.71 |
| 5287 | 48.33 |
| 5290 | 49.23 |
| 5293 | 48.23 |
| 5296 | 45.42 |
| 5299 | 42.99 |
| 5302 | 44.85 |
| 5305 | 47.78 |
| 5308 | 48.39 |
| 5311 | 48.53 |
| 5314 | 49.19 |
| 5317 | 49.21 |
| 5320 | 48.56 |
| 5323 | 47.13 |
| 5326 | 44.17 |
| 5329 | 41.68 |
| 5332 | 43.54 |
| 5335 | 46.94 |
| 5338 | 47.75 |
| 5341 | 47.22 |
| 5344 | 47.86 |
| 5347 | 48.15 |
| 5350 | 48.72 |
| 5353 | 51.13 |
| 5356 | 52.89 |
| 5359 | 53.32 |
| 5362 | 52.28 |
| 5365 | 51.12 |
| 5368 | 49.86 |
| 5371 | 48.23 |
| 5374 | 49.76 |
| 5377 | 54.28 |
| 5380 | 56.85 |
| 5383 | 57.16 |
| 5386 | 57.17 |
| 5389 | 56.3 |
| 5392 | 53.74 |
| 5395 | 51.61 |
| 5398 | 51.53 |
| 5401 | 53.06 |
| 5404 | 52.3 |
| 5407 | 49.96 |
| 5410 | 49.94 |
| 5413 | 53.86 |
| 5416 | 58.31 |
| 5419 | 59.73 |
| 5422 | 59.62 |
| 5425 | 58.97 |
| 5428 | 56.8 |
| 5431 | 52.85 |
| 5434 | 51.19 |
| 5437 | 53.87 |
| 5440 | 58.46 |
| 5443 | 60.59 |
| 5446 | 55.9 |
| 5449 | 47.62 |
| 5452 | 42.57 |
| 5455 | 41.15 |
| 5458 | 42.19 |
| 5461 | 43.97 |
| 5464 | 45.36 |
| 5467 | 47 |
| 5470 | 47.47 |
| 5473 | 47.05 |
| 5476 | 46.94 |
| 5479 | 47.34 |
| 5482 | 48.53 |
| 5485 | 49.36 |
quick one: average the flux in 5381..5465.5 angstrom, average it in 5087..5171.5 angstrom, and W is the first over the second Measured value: 1.6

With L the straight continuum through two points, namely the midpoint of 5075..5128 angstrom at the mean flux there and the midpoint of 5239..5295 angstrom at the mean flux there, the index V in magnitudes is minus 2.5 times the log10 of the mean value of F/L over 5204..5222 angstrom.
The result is 0.18 mag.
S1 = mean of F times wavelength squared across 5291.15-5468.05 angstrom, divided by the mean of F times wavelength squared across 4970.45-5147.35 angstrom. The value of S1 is 1.81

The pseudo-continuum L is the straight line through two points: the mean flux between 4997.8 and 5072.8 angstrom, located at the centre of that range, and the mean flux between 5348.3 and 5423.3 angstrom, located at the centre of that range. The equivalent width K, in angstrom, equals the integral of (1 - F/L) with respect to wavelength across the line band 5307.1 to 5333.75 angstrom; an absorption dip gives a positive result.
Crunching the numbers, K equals 1.3 angstrom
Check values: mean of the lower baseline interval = 30.4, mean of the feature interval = 46.7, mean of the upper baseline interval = 53.3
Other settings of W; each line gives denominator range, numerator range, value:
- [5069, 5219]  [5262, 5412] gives 1.53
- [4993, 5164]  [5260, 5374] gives 1.45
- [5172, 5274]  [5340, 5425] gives 1.49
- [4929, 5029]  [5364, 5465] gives 1.65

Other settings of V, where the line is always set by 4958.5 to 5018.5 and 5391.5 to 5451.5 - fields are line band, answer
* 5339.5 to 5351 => 0.04 mag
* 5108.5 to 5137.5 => 0.13 mag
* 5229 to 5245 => 0.02 mag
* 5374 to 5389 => -0.07 mag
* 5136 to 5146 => 0.10 mag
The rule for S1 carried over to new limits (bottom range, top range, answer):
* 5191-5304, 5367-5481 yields 1.39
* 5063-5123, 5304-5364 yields 1.63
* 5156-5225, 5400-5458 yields 1.87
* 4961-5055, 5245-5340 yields 1.66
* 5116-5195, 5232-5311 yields 1.46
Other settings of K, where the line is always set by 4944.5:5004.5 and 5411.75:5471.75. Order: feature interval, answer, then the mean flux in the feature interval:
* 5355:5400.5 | -3.7 angstrom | 53.1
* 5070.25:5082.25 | 1.1 angstrom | 32.7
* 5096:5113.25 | 2.5 angstrom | 31.8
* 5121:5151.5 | 4.2 angstrom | 33.3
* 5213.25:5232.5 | 0.8 angstrom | 40.6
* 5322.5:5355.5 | 0.3 angstrom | 46.9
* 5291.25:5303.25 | 0.0 angstrom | 45.5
